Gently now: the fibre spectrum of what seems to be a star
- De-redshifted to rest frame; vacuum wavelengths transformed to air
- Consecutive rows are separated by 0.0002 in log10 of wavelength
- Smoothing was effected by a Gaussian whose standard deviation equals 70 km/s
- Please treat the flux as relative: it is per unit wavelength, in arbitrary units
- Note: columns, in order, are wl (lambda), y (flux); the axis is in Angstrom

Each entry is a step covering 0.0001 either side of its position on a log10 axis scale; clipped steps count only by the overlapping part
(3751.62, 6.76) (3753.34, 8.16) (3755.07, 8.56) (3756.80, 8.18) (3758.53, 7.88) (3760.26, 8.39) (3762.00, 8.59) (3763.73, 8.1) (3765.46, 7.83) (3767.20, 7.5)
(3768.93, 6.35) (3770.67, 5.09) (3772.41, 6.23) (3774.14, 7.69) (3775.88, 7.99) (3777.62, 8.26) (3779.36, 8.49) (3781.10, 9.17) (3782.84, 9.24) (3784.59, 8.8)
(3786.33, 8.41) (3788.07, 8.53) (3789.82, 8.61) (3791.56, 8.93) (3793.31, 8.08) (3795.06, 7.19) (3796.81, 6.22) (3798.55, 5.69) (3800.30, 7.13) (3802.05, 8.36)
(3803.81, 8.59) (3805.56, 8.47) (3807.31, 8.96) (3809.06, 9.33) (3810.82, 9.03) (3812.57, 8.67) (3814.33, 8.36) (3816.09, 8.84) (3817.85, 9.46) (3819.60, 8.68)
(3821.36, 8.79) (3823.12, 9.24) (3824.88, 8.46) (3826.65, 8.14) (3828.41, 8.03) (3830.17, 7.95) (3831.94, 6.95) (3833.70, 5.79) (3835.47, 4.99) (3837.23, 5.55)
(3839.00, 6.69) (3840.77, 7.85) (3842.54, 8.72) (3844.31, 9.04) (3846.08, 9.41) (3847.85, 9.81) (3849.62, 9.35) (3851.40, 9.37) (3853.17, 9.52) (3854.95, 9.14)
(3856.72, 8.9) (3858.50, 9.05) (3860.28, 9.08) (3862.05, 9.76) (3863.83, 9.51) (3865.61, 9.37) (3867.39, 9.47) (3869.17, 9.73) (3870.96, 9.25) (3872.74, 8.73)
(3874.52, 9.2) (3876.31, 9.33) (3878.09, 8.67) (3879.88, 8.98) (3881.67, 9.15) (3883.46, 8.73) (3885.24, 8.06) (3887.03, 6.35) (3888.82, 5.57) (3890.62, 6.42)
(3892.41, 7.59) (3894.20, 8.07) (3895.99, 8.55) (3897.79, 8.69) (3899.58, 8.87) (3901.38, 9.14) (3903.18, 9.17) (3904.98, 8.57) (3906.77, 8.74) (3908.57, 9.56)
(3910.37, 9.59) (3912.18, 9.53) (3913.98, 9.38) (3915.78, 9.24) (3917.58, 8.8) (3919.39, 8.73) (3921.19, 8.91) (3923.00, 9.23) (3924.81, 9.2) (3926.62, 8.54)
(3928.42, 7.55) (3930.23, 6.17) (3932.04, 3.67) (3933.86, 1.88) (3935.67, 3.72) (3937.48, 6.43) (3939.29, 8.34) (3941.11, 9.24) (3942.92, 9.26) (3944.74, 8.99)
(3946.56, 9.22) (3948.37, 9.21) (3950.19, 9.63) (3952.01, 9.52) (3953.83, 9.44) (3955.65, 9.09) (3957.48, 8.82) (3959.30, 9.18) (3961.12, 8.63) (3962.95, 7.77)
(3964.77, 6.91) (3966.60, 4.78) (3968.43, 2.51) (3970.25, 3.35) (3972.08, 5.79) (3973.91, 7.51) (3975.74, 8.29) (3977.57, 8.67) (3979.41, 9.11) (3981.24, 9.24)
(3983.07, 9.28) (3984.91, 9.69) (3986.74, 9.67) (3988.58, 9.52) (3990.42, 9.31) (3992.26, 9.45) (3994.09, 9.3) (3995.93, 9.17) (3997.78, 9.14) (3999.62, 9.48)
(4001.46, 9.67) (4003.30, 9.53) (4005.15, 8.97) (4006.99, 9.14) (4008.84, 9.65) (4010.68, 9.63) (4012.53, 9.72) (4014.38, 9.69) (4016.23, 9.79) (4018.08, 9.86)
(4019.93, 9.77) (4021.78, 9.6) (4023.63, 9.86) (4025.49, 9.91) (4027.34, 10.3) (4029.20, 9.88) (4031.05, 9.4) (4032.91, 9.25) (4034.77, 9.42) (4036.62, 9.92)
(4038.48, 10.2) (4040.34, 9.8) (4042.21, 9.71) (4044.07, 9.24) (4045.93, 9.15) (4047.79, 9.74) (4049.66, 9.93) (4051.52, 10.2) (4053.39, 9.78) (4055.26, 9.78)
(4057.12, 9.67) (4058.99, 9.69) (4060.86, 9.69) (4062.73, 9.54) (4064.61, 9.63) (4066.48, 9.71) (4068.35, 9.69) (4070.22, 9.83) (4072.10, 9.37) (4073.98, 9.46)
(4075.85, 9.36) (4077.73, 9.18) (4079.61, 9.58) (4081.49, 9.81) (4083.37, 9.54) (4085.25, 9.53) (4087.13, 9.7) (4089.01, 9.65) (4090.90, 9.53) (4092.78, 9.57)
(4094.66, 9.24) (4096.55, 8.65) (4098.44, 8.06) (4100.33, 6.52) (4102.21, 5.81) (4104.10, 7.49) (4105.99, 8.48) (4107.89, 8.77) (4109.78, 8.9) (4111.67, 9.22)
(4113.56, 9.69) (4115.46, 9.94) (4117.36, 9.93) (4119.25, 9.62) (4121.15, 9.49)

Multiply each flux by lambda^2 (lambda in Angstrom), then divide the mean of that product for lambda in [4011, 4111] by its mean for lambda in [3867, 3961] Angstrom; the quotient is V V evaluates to 1.2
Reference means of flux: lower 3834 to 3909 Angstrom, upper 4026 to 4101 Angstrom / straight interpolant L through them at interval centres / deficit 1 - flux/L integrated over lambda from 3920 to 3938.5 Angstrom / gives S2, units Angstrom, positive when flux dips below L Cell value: 4.7 Angstrom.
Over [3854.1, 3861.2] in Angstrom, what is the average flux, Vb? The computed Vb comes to 9.06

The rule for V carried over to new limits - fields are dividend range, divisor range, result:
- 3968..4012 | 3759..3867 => 1.15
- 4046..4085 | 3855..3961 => 1.23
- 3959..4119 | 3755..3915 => 1.20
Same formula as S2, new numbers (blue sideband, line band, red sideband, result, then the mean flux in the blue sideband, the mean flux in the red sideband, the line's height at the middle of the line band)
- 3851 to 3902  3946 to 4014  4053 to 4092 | 4.45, 8.69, 9.6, 9.17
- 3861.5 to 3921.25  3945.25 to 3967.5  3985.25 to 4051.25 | 1.58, 8.74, 9.6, 9.18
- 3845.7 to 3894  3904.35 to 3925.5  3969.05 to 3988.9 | -1.60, 8.78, 8.07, 8.49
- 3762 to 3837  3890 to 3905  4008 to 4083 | 0.49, 7.95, 9.68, 8.64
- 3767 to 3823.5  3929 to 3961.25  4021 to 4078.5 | 4.52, 8.13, 9.67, 9.04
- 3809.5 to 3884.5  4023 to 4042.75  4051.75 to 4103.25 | -1.41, 8.64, 9.25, 9.13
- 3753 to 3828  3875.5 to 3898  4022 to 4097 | 1.80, 8.16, 9.63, 8.68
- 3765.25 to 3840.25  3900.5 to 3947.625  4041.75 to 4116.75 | 2.03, 7.88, 9.25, 8.48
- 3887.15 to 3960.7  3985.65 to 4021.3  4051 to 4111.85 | -3.30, 8.22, 9.16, 8.69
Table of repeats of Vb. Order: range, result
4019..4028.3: 9.89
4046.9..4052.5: 9.95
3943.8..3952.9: 9.31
